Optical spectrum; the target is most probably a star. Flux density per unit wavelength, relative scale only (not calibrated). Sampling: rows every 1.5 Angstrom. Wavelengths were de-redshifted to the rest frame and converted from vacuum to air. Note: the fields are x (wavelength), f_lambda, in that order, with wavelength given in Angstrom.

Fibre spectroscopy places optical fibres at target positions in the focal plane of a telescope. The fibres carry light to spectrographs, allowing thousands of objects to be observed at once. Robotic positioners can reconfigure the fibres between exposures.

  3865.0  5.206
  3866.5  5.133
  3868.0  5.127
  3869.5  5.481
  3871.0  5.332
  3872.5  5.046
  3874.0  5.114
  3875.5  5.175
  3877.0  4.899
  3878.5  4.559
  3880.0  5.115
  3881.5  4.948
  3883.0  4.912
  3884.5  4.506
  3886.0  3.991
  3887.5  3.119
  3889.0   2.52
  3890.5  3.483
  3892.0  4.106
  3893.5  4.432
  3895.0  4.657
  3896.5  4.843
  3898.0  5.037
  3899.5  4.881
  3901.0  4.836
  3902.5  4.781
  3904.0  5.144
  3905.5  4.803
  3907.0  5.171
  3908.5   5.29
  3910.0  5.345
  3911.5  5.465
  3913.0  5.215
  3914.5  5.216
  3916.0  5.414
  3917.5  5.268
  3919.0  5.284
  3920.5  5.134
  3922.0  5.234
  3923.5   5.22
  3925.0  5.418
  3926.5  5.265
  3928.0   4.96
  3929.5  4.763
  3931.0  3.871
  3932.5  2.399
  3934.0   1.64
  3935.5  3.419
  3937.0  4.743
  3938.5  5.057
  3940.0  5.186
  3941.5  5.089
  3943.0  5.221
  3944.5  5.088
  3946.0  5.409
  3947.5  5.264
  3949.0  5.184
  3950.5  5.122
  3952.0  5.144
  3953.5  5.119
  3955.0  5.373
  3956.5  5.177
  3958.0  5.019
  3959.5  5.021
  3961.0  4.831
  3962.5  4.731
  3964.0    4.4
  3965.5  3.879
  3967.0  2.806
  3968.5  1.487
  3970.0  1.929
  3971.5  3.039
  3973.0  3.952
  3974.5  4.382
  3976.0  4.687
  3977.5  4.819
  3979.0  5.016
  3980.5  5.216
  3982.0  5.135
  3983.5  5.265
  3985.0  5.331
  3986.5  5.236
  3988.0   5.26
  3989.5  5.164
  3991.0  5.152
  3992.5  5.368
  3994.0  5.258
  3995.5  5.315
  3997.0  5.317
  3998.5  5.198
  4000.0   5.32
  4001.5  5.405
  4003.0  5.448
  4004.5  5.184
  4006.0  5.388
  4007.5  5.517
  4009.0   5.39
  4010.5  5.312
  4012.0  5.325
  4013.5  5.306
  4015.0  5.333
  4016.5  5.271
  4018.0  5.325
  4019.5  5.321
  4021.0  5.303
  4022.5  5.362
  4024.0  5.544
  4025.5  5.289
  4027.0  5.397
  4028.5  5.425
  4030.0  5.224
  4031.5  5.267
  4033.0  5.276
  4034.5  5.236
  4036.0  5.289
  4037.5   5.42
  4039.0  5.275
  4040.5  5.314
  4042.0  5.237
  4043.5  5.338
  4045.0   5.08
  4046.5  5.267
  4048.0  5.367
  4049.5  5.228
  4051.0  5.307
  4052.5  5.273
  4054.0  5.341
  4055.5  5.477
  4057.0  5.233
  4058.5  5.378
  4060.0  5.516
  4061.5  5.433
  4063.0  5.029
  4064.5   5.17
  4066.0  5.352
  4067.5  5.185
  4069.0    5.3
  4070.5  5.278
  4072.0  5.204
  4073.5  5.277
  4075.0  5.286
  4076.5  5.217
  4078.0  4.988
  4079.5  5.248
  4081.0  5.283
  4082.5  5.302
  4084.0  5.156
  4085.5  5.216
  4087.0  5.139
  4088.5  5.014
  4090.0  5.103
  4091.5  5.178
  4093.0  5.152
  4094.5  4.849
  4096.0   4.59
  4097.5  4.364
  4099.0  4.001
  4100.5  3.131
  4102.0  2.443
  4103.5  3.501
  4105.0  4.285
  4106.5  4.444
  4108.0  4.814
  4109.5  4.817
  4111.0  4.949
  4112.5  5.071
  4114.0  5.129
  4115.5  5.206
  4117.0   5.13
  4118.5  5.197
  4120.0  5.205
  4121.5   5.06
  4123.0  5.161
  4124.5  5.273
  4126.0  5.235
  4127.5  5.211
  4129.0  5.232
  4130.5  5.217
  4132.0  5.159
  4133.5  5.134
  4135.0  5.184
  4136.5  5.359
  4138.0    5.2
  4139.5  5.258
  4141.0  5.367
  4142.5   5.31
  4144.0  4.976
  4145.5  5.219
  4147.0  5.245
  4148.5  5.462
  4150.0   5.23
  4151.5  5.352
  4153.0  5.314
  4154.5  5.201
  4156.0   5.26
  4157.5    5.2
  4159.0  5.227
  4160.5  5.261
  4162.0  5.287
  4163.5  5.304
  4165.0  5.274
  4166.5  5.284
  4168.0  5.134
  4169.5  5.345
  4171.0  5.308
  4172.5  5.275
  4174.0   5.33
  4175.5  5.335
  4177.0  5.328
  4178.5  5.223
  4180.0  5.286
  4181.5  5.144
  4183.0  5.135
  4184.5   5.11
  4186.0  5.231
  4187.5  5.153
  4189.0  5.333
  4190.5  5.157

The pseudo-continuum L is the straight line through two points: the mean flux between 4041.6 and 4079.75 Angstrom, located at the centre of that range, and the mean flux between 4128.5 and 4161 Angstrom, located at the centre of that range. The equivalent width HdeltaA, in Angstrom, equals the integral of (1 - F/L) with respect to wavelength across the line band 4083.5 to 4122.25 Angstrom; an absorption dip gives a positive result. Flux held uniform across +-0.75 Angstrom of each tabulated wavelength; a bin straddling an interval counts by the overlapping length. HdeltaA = 4.1 Angstrom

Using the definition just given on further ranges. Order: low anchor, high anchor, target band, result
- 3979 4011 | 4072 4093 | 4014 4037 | -0.3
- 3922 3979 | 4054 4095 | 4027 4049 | -1.3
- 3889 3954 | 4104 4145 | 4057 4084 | -1.3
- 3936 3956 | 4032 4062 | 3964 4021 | 4.1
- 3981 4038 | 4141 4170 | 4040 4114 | 4.3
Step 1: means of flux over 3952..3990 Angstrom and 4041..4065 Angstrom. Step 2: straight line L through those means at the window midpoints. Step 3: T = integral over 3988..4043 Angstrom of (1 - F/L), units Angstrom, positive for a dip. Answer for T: -4.4 Angstrom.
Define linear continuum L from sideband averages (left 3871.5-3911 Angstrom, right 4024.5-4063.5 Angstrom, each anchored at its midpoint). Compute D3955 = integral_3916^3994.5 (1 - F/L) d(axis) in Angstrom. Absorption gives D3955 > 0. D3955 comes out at 4.1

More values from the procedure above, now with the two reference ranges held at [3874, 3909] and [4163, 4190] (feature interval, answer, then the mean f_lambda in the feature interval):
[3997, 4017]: -2.0 Angstrom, 5.34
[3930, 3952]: 0.9 Angstrom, 4.5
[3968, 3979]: 2.7 Angstrom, 3.62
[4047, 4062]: -1.2 Angstrom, 5.35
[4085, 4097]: 0.1 Angstrom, 5.01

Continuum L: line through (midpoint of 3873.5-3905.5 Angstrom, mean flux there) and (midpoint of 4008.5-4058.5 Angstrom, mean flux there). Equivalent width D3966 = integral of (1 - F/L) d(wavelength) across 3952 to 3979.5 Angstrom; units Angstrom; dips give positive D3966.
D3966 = 4.0 Angstrom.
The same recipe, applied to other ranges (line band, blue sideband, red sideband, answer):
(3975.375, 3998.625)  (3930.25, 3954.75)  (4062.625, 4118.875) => -2.5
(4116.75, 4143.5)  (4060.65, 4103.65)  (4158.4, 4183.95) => -0.6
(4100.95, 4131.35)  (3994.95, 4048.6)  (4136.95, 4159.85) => 2.6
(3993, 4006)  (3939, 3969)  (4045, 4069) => -0.8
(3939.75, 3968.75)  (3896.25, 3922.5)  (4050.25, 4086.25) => 2.2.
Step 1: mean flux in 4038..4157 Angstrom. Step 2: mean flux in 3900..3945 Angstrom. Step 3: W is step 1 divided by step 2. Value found 1.05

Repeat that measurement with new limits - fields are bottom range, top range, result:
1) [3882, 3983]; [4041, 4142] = 1.10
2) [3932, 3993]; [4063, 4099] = 1.12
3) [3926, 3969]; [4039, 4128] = 1.11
